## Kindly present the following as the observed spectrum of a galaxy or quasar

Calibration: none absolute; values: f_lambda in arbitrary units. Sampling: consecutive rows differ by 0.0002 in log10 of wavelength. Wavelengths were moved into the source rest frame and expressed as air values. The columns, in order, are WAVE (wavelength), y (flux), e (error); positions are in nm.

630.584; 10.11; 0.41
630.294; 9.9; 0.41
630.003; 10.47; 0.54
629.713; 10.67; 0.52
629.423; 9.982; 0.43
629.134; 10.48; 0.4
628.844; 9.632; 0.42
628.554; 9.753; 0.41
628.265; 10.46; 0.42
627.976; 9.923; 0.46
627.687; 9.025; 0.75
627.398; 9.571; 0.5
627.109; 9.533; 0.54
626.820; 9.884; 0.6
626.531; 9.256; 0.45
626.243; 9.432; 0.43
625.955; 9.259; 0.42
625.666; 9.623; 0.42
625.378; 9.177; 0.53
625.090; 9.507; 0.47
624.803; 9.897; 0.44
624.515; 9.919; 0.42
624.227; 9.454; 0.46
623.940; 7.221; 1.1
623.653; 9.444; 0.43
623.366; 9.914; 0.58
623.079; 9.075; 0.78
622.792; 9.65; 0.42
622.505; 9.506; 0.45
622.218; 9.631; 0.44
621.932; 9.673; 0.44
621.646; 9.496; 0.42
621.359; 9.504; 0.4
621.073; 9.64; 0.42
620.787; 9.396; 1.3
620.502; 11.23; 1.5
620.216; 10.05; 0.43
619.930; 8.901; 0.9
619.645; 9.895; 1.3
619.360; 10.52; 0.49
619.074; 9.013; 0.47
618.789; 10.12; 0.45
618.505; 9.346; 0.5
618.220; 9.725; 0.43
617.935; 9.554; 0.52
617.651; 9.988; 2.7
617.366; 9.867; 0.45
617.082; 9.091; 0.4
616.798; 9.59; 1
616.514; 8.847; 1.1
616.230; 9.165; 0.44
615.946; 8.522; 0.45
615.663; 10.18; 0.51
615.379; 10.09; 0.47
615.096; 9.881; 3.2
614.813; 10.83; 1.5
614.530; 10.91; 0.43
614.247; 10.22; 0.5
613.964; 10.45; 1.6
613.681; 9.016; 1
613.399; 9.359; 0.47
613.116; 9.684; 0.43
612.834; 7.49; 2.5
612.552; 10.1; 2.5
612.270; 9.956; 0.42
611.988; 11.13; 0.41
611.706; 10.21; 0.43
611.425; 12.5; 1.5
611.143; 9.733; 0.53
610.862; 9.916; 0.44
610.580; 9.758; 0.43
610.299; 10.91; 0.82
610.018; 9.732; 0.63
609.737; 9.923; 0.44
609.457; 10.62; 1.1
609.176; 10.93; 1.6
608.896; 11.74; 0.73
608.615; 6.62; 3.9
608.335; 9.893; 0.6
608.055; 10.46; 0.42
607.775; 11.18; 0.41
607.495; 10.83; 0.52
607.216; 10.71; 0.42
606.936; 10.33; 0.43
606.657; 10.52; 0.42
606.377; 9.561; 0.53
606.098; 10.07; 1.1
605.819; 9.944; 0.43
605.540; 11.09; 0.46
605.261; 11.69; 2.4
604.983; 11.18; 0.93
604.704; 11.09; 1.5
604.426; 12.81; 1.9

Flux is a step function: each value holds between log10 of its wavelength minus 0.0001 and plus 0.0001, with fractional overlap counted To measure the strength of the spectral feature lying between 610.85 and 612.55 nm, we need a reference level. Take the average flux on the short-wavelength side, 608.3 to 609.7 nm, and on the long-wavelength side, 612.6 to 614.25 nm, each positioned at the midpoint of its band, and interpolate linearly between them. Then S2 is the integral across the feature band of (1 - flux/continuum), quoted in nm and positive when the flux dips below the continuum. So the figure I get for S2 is -0.18 nm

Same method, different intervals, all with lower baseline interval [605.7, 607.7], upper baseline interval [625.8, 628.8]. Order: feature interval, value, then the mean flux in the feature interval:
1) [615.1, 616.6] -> 0.09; 9.43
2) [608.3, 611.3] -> 0.06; 9.99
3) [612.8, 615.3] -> 0.05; 9.87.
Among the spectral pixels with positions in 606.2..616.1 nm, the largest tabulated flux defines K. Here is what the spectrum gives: 12.5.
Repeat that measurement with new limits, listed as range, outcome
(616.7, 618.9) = 10.12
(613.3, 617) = 10.91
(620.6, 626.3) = 9.919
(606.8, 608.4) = 11.18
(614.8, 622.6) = 11.23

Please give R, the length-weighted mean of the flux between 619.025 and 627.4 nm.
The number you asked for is 9.55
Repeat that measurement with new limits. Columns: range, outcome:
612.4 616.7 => 9.65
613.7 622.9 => 9.75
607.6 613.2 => 10.1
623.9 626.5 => 9.36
